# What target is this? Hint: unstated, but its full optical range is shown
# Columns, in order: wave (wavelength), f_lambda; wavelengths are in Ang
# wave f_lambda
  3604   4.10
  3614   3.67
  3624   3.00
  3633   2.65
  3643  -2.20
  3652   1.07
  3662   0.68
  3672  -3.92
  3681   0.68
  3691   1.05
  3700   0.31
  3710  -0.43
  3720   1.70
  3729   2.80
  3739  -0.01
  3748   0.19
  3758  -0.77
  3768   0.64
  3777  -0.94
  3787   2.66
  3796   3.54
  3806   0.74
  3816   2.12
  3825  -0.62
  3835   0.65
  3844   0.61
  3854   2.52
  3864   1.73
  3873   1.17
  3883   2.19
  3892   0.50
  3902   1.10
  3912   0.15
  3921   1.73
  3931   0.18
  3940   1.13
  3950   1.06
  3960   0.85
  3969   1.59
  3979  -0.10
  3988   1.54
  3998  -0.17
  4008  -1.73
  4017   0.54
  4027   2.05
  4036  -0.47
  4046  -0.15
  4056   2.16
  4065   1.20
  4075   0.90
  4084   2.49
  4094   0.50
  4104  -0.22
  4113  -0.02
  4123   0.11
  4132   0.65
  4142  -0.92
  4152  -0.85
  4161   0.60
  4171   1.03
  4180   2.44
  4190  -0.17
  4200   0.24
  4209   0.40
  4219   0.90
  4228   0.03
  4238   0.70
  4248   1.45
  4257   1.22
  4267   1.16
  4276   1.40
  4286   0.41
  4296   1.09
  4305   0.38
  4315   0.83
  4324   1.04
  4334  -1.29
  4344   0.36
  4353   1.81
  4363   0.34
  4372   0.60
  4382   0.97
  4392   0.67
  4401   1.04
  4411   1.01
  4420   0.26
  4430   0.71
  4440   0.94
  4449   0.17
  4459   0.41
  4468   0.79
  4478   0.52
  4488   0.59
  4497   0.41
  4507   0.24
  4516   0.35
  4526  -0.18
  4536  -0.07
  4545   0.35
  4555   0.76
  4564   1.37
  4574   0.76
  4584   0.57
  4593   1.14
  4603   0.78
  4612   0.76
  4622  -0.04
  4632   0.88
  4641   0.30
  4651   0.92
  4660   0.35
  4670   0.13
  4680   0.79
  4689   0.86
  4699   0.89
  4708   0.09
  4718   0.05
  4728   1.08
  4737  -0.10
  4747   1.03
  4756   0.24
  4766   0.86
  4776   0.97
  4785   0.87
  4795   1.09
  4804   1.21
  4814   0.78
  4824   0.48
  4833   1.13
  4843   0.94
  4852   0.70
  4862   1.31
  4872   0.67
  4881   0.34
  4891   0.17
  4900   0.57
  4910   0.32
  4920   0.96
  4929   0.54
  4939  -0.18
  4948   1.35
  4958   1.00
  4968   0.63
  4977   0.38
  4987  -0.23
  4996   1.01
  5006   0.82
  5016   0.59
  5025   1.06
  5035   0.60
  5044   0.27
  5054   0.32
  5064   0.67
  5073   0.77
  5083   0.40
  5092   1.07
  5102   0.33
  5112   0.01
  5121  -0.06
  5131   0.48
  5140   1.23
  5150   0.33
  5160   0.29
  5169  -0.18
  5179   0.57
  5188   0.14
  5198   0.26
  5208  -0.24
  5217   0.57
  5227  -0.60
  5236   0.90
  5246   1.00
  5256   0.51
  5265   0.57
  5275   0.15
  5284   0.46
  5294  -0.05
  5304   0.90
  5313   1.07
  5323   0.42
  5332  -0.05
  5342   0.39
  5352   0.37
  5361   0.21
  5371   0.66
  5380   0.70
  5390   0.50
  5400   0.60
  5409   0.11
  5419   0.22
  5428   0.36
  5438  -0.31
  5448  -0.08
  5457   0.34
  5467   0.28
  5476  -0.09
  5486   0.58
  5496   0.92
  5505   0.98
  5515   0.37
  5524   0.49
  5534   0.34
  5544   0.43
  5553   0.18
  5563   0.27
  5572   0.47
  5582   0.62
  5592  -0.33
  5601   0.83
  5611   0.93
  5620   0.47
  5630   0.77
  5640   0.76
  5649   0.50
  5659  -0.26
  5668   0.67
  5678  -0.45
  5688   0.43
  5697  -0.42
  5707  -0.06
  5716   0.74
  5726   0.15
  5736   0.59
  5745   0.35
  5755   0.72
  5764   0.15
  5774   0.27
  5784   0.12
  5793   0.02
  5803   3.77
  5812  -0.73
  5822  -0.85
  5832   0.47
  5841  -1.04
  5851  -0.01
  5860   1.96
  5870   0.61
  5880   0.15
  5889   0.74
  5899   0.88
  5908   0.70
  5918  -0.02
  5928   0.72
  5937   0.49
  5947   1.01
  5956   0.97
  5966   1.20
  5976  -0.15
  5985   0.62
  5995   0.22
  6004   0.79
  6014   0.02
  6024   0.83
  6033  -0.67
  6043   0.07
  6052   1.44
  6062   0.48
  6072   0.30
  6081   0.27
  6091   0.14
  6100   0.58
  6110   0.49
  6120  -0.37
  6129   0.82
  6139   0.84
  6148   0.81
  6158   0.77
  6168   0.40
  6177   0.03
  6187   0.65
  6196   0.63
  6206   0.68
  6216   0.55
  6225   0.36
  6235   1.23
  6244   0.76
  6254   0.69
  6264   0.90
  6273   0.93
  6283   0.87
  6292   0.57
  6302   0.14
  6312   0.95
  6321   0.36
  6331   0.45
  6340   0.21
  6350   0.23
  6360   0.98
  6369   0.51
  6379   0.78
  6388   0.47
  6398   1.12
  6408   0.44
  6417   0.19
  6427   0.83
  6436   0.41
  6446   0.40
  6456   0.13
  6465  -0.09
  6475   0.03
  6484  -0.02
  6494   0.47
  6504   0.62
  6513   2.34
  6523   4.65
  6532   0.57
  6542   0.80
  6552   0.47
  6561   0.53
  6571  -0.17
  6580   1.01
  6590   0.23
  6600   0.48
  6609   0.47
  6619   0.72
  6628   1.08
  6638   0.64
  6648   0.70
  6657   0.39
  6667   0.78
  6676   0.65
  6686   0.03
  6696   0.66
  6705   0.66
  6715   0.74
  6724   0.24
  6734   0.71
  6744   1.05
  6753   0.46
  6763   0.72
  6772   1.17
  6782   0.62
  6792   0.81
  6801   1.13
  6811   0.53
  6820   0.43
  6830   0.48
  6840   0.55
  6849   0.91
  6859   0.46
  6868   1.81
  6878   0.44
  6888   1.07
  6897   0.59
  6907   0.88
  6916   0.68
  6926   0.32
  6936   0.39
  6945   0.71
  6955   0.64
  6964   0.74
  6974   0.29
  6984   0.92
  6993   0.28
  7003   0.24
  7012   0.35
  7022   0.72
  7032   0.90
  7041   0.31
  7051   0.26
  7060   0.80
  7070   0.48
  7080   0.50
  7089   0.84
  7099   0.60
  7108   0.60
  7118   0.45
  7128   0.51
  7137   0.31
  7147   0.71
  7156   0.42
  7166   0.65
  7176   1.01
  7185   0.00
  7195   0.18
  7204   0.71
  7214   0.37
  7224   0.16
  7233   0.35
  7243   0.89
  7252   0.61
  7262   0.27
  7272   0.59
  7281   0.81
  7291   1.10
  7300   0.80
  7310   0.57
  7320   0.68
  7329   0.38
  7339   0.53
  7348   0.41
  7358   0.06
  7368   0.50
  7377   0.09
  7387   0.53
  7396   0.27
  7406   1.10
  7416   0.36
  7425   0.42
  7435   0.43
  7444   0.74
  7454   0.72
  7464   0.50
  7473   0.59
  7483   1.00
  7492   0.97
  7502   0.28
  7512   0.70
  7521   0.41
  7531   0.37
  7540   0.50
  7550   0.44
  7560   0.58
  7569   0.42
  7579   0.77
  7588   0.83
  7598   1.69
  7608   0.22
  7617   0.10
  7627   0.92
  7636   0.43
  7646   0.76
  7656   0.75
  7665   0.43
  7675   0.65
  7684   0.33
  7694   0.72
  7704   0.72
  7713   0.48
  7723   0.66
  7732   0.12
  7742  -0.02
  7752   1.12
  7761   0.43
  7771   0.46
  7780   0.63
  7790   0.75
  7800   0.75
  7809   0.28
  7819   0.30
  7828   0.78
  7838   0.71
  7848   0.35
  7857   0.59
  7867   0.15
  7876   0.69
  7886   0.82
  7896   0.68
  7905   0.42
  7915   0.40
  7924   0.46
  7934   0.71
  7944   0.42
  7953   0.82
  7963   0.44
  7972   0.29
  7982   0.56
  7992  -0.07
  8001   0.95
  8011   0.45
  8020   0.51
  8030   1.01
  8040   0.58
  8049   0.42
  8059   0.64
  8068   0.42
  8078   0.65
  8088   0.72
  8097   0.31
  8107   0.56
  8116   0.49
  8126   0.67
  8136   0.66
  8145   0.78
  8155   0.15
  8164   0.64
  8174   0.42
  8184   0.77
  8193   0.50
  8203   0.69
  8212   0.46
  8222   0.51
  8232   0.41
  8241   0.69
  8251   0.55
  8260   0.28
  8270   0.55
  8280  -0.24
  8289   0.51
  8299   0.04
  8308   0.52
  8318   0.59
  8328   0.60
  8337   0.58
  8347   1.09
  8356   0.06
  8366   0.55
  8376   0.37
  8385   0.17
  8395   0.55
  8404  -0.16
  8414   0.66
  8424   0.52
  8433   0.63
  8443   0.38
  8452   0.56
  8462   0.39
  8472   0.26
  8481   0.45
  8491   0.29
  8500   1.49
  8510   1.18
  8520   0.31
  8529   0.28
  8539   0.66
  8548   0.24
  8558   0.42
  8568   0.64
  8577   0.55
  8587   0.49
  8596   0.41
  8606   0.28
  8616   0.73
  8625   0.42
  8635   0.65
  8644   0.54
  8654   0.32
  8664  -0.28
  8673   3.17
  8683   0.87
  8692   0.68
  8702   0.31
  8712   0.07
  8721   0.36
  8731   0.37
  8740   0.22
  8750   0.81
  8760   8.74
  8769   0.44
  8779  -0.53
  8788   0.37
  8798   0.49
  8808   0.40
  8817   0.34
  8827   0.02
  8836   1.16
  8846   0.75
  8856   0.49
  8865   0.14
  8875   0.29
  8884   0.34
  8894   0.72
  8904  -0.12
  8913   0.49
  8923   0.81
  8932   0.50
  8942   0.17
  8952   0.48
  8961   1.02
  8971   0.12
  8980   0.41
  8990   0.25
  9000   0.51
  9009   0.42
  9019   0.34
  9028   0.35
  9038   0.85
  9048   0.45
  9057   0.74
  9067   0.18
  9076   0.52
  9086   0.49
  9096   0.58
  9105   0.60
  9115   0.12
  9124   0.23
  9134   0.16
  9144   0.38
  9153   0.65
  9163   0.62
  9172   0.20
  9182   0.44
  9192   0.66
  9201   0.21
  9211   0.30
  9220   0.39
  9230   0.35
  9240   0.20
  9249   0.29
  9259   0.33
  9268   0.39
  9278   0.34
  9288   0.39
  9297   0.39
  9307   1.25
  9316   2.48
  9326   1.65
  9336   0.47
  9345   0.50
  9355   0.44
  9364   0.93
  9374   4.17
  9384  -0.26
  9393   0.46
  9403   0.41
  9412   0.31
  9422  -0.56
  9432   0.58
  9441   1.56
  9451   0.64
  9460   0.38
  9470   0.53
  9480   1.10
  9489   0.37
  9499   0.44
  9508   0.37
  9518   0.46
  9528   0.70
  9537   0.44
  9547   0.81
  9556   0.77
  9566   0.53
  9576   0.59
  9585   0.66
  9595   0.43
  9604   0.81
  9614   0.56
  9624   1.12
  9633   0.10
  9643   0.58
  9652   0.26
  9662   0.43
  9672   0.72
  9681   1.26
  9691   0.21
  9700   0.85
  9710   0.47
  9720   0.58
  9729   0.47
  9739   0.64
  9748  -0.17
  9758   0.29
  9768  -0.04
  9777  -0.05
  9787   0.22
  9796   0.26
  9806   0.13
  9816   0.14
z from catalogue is 0.75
